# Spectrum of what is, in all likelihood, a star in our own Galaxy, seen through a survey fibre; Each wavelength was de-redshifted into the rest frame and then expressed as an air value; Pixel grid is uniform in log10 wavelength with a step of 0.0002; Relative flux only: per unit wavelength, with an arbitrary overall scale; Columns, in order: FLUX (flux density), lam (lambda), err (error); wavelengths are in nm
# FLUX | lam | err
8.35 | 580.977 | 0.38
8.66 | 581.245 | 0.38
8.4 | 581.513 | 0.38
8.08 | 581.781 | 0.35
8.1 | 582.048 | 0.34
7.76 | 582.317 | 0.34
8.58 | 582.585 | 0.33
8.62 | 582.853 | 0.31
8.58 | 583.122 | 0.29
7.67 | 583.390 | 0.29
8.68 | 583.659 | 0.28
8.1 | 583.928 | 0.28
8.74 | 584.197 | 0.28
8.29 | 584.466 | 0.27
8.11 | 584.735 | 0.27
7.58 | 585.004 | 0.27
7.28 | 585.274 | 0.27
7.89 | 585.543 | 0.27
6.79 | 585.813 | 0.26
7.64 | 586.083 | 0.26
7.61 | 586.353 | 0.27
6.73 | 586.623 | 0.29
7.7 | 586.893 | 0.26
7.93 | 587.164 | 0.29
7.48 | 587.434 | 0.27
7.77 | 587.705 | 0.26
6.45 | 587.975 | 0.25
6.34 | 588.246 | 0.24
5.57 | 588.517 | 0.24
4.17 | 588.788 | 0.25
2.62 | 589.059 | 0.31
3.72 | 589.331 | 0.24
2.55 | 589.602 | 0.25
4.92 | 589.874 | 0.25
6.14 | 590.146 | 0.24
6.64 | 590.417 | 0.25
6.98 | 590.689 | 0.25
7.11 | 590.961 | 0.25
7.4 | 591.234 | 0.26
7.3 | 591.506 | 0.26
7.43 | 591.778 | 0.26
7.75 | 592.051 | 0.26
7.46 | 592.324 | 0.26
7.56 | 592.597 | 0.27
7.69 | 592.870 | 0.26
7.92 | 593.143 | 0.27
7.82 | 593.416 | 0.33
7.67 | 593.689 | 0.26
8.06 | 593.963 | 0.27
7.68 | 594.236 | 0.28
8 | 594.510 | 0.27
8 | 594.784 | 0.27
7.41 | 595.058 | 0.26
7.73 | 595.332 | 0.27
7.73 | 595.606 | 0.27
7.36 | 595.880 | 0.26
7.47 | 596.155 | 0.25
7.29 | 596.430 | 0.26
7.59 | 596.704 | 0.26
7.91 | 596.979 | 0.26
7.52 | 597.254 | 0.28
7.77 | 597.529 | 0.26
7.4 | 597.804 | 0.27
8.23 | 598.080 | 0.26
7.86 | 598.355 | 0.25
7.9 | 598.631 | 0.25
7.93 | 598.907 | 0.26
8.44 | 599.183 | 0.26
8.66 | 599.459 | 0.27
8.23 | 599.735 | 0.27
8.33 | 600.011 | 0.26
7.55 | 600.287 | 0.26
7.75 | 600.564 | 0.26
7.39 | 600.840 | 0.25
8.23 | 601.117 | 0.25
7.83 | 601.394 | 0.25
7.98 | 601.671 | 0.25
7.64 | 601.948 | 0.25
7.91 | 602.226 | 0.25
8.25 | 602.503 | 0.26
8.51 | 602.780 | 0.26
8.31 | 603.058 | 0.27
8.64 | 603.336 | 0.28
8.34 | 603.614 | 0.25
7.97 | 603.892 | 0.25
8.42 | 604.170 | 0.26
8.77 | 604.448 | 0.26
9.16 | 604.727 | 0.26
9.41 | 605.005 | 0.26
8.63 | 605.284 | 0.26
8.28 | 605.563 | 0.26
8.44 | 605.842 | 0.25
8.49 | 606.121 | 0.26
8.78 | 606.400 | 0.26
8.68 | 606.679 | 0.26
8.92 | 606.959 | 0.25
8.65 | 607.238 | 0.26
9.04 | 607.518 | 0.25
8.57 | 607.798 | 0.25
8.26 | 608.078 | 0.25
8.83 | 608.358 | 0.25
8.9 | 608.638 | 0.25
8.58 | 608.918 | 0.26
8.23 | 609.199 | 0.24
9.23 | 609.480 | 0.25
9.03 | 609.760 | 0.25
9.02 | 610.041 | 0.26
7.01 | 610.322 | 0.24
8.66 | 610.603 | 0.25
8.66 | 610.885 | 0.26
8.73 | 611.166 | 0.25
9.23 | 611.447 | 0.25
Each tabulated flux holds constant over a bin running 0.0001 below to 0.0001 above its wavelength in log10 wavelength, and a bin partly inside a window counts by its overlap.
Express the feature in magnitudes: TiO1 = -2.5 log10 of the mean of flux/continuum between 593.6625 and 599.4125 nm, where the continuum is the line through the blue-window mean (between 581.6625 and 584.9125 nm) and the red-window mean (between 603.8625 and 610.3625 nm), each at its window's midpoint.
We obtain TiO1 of 0.10 mag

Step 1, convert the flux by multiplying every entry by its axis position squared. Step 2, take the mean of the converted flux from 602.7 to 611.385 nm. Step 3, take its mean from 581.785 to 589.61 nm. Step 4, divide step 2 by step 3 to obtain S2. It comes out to 1.30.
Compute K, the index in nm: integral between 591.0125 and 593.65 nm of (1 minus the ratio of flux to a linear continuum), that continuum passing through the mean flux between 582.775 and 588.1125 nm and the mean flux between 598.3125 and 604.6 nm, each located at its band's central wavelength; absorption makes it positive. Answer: 0.12 nm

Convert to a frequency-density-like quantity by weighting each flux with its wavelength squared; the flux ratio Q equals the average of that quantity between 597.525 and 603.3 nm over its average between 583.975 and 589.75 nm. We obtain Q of 1.3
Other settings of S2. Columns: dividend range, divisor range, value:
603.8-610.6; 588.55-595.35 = 1.36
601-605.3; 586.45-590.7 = 1.51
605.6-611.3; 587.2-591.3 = 1.60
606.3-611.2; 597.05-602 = 1.12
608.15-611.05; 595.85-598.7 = 1.17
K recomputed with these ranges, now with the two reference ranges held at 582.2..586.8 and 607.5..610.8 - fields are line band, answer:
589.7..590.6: 0.252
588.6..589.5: 0.499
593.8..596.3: 0.151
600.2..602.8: 0.156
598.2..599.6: 0.026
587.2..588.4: 0.142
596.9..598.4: 0.092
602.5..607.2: -0.067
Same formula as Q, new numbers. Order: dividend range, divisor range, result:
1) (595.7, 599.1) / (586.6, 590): 1.41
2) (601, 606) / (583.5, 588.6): 1.18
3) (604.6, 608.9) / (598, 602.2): 1.12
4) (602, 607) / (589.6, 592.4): 1.33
